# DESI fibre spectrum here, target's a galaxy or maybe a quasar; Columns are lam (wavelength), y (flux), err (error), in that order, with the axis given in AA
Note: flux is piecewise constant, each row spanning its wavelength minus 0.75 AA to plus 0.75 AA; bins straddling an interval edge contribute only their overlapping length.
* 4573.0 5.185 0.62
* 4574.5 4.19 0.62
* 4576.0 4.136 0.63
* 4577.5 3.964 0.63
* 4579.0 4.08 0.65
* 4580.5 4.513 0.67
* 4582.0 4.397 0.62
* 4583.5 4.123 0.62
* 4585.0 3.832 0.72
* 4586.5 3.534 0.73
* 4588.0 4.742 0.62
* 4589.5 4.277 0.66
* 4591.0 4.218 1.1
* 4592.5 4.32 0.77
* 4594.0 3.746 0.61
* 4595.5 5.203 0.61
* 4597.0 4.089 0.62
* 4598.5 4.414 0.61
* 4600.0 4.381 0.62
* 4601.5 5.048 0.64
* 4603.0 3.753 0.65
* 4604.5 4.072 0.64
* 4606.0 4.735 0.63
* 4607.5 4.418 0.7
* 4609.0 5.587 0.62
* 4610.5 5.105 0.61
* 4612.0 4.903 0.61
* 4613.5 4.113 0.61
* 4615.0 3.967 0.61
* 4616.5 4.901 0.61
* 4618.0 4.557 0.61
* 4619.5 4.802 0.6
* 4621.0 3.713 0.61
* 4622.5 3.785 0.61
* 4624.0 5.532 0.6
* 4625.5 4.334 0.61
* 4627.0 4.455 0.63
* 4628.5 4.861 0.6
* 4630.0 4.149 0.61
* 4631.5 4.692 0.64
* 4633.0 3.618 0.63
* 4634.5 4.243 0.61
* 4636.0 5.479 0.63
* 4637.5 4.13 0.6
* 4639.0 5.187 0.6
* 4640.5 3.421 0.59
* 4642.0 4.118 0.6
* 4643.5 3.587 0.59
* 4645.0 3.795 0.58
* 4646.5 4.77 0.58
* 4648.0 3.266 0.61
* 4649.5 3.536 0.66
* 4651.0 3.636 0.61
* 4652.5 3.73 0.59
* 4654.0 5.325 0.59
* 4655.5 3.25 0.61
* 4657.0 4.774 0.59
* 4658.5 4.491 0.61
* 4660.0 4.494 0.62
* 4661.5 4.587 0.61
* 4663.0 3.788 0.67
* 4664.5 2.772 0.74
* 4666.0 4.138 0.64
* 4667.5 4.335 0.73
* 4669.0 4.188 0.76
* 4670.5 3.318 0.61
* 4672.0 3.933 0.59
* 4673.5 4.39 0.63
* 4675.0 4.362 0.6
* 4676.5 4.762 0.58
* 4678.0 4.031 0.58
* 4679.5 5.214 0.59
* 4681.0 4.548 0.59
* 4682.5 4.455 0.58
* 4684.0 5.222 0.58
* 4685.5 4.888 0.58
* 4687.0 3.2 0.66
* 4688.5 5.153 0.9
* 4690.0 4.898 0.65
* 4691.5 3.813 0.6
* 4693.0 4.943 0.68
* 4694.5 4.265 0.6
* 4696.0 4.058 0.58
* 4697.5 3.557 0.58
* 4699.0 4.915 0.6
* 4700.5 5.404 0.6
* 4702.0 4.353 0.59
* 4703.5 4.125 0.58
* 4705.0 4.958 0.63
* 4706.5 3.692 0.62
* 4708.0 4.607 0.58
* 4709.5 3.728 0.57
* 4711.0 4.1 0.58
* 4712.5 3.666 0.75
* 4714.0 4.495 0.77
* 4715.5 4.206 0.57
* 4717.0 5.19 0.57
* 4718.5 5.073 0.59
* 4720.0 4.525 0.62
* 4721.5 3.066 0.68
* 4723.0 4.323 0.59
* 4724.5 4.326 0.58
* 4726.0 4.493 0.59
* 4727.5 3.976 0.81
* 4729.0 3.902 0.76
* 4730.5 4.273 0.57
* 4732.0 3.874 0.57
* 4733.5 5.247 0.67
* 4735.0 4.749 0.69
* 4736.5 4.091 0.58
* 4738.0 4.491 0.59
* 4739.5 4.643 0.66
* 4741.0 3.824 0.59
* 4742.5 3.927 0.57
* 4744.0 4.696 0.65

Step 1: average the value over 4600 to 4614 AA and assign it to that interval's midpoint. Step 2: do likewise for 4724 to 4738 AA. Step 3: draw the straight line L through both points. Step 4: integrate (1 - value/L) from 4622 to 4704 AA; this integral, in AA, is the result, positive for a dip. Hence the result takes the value 3.6 AA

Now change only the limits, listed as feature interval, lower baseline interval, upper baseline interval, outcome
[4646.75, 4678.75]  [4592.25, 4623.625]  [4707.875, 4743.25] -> 2.32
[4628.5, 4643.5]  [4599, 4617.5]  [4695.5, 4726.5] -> 0.62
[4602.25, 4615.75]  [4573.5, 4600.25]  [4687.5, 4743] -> -0.83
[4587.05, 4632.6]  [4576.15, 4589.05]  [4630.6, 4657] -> -3.81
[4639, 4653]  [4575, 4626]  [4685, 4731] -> 1.68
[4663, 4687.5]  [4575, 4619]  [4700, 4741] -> 0.70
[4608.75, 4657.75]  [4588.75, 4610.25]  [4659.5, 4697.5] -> 0.69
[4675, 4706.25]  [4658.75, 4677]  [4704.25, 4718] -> -2.35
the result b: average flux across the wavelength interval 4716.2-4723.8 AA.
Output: 4.43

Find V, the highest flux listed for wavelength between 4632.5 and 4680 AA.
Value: 5.479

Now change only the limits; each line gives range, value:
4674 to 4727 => 5.404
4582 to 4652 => 5.587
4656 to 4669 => 4.774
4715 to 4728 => 5.19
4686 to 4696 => 5.153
